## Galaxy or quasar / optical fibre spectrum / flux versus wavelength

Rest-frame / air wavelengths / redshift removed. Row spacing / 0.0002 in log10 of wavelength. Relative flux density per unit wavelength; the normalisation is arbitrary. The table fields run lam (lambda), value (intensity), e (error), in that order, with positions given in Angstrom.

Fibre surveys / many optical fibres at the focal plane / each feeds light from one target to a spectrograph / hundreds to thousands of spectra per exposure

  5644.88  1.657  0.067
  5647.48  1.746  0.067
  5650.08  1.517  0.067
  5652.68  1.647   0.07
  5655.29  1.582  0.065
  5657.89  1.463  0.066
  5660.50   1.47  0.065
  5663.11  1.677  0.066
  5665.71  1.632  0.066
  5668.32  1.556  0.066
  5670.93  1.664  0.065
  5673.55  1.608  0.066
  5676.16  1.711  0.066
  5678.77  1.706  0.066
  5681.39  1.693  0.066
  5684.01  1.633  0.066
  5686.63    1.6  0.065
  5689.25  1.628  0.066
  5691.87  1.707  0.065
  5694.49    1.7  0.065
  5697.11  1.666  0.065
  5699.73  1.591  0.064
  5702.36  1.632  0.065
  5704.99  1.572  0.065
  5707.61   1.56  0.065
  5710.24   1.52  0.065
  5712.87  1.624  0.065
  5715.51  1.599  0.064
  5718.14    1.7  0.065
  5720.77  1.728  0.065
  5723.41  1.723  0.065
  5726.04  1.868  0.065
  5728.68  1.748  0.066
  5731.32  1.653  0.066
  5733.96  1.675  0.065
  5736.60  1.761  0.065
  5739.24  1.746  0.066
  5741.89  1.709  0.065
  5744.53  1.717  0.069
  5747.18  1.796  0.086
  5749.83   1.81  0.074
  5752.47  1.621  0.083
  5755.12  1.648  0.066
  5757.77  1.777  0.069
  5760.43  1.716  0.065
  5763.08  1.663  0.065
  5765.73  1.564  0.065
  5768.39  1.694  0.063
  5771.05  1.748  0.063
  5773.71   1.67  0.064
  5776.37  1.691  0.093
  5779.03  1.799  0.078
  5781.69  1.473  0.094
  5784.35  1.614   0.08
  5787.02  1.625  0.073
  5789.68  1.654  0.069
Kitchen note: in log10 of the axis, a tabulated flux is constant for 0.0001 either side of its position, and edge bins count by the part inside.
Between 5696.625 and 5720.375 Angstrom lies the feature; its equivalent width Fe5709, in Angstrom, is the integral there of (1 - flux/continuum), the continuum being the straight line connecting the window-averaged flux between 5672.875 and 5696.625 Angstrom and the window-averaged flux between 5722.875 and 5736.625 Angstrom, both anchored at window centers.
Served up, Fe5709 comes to 1.3 Angstrom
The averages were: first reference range 1.67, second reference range 1.74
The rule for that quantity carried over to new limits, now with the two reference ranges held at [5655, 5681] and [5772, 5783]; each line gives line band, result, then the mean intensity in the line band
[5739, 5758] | -0.87 Angstrom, 1.72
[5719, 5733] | -0.88 Angstrom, 1.74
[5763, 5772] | -0.04 Angstrom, 1.66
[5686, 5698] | -0.30 Angstrom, 1.66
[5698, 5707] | 0.16 Angstrom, 1.6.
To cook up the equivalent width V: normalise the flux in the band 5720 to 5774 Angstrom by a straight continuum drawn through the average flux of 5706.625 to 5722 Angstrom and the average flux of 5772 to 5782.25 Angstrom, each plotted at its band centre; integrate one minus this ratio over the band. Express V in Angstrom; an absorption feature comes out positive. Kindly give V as -2.19 Angstrom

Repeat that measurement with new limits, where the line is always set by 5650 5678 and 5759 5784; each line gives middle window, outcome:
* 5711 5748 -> -1.7 Angstrom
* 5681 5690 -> -0.1 Angstrom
